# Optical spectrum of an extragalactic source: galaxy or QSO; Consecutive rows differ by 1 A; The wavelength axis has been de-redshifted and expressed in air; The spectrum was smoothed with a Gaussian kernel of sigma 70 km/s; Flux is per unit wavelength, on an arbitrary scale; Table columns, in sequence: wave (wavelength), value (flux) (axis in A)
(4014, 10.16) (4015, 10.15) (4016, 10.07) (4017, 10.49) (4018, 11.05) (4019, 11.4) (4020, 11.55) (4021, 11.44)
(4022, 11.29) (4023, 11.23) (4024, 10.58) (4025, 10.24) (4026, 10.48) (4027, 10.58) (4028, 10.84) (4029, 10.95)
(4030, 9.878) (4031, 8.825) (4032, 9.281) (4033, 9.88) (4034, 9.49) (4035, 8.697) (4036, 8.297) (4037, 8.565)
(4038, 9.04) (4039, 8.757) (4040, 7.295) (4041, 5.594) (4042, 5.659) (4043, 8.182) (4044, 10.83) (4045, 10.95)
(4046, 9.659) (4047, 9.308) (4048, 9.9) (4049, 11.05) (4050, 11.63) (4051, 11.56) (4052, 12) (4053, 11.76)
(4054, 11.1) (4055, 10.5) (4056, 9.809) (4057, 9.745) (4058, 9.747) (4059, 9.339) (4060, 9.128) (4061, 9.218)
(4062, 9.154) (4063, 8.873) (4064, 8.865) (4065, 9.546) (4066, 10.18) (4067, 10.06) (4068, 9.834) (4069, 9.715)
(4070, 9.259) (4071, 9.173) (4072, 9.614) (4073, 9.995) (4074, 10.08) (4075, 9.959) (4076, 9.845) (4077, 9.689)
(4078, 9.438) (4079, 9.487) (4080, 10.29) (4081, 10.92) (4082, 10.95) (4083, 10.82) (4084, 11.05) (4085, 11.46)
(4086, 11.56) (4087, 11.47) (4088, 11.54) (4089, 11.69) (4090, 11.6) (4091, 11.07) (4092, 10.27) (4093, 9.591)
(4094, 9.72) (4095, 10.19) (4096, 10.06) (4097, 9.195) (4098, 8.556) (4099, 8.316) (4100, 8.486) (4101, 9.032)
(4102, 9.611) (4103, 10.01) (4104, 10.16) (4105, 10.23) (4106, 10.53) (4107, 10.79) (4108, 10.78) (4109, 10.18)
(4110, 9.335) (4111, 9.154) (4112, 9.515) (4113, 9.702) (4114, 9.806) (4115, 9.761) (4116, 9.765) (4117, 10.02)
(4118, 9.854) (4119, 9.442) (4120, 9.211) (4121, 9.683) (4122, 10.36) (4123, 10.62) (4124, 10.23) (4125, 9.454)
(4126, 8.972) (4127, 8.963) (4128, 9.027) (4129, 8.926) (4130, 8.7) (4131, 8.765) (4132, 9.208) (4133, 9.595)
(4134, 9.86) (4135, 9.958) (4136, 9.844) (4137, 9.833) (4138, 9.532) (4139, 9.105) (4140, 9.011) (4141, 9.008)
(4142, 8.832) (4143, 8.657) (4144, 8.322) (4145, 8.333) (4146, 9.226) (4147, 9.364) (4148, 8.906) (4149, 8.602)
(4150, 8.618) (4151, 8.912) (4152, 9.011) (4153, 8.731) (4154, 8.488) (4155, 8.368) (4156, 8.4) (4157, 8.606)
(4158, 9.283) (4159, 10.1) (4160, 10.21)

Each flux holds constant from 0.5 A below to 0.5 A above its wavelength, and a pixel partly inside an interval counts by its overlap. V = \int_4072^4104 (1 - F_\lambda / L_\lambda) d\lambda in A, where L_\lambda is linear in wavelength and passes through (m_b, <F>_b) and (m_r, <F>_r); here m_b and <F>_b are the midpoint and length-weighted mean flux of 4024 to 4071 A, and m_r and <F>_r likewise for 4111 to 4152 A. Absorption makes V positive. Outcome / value -2.3 A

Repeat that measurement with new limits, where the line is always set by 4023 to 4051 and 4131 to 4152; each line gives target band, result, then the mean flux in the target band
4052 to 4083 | -1.7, 9.89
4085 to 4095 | -1.7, 10.9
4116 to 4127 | -0.7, 9.75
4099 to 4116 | -1.0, 9.77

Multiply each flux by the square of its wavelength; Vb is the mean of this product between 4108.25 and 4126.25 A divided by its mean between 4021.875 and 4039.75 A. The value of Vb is 1.04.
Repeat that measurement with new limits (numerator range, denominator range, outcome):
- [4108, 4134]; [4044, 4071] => 0.98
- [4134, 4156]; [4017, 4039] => 0.94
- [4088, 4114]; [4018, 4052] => 1.04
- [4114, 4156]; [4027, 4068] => 1.01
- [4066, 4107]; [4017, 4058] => 1.04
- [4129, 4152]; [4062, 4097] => 0.92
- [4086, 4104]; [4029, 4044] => 1.21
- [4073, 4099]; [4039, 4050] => 1.18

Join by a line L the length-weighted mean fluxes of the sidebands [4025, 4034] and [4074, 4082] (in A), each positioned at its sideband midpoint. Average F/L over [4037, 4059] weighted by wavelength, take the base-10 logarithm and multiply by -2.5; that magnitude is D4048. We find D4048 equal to 0.04 mag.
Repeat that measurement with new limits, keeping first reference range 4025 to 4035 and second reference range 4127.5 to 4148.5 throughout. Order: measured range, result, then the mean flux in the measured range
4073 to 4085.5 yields -0.080 mag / 10.3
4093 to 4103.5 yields 0.013 mag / 9.33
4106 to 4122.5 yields -0.060 mag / 9.86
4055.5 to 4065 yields 0.046 mag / 9.33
